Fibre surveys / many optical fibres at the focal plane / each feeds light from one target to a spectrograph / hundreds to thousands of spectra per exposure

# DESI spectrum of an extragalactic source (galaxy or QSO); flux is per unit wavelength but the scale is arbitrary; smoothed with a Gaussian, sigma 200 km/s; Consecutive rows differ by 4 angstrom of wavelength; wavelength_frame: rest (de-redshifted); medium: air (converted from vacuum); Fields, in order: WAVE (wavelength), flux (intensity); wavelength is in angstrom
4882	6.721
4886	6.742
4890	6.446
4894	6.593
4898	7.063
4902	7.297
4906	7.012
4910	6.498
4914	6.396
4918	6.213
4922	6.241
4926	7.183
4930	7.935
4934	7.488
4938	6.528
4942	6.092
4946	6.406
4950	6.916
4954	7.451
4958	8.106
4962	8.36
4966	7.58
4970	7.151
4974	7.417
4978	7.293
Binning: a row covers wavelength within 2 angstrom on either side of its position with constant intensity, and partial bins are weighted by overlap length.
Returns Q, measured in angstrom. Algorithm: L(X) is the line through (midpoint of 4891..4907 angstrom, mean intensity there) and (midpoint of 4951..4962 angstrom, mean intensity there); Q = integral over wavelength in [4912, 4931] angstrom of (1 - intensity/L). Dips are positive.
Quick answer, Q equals 1.46 angstrom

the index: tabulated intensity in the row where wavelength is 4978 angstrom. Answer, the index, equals 7.293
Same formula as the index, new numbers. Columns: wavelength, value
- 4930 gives 7.935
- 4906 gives 7.012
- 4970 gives 7.151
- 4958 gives 8.106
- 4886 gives 6.742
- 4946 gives 6.406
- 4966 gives 7.58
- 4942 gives 6.092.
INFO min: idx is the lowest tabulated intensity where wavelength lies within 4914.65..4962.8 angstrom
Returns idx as 6.092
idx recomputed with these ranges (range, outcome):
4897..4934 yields 6.213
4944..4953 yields 6.406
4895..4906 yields 7.012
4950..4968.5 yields 6.916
